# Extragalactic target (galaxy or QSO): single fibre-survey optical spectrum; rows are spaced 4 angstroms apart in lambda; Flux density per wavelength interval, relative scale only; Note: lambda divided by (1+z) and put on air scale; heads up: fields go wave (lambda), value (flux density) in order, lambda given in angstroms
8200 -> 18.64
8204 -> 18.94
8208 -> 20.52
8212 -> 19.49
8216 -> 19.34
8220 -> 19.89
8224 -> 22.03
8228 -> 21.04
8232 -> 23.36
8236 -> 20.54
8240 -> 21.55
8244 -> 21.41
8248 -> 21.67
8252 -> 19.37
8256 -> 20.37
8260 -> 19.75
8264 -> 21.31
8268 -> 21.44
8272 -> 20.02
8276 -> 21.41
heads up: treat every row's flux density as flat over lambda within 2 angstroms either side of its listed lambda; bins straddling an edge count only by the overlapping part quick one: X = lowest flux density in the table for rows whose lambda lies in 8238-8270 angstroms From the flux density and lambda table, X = 19.37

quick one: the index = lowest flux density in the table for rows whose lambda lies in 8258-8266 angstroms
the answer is 19.75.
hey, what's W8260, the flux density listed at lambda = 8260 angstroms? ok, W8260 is 19.75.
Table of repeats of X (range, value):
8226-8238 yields 20.54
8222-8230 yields 21.04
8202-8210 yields 18.94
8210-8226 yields 19.34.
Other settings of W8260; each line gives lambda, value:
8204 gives 18.94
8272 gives 20.02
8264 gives 21.31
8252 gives 19.37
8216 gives 19.34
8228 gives 21.04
